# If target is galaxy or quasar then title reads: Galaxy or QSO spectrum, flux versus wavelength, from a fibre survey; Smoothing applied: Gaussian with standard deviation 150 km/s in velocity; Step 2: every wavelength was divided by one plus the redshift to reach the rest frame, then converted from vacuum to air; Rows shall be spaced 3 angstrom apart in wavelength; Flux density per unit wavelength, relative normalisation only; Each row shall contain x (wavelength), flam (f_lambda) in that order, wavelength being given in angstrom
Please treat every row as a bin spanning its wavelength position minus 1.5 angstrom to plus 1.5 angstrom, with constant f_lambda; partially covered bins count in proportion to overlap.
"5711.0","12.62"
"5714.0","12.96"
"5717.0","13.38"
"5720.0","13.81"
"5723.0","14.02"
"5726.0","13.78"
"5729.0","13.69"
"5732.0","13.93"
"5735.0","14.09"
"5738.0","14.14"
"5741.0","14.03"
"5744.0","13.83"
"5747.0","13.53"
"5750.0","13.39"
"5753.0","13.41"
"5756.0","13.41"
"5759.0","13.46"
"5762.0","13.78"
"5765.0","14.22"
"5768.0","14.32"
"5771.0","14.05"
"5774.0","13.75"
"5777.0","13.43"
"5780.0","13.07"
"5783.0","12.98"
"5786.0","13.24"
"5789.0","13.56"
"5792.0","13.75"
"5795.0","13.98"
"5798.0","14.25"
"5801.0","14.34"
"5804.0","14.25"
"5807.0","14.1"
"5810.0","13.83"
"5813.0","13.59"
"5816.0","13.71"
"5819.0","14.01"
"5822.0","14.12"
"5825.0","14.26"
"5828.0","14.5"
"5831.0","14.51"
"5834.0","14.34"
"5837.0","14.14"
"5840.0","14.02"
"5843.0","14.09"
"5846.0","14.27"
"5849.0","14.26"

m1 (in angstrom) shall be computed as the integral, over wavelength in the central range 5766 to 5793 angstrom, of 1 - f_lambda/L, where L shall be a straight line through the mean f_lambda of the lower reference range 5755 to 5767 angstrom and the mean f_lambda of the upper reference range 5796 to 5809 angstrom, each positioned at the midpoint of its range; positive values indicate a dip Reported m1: 0.7 angstrom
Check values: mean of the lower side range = 13.8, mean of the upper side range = 14.2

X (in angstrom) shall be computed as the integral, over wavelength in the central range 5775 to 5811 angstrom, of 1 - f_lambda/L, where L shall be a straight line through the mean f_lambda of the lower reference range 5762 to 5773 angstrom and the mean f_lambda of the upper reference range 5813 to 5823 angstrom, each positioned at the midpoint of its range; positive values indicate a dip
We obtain 0.7 angstrom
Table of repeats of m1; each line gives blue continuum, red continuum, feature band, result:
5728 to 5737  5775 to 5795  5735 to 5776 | -0.3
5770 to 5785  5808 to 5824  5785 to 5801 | -0.3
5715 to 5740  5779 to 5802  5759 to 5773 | -0.3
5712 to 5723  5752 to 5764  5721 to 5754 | -0.8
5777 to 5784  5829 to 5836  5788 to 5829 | -0.6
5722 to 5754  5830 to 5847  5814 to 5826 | 0.1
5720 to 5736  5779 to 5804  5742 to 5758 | 0.3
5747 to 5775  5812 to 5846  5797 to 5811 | -0.2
